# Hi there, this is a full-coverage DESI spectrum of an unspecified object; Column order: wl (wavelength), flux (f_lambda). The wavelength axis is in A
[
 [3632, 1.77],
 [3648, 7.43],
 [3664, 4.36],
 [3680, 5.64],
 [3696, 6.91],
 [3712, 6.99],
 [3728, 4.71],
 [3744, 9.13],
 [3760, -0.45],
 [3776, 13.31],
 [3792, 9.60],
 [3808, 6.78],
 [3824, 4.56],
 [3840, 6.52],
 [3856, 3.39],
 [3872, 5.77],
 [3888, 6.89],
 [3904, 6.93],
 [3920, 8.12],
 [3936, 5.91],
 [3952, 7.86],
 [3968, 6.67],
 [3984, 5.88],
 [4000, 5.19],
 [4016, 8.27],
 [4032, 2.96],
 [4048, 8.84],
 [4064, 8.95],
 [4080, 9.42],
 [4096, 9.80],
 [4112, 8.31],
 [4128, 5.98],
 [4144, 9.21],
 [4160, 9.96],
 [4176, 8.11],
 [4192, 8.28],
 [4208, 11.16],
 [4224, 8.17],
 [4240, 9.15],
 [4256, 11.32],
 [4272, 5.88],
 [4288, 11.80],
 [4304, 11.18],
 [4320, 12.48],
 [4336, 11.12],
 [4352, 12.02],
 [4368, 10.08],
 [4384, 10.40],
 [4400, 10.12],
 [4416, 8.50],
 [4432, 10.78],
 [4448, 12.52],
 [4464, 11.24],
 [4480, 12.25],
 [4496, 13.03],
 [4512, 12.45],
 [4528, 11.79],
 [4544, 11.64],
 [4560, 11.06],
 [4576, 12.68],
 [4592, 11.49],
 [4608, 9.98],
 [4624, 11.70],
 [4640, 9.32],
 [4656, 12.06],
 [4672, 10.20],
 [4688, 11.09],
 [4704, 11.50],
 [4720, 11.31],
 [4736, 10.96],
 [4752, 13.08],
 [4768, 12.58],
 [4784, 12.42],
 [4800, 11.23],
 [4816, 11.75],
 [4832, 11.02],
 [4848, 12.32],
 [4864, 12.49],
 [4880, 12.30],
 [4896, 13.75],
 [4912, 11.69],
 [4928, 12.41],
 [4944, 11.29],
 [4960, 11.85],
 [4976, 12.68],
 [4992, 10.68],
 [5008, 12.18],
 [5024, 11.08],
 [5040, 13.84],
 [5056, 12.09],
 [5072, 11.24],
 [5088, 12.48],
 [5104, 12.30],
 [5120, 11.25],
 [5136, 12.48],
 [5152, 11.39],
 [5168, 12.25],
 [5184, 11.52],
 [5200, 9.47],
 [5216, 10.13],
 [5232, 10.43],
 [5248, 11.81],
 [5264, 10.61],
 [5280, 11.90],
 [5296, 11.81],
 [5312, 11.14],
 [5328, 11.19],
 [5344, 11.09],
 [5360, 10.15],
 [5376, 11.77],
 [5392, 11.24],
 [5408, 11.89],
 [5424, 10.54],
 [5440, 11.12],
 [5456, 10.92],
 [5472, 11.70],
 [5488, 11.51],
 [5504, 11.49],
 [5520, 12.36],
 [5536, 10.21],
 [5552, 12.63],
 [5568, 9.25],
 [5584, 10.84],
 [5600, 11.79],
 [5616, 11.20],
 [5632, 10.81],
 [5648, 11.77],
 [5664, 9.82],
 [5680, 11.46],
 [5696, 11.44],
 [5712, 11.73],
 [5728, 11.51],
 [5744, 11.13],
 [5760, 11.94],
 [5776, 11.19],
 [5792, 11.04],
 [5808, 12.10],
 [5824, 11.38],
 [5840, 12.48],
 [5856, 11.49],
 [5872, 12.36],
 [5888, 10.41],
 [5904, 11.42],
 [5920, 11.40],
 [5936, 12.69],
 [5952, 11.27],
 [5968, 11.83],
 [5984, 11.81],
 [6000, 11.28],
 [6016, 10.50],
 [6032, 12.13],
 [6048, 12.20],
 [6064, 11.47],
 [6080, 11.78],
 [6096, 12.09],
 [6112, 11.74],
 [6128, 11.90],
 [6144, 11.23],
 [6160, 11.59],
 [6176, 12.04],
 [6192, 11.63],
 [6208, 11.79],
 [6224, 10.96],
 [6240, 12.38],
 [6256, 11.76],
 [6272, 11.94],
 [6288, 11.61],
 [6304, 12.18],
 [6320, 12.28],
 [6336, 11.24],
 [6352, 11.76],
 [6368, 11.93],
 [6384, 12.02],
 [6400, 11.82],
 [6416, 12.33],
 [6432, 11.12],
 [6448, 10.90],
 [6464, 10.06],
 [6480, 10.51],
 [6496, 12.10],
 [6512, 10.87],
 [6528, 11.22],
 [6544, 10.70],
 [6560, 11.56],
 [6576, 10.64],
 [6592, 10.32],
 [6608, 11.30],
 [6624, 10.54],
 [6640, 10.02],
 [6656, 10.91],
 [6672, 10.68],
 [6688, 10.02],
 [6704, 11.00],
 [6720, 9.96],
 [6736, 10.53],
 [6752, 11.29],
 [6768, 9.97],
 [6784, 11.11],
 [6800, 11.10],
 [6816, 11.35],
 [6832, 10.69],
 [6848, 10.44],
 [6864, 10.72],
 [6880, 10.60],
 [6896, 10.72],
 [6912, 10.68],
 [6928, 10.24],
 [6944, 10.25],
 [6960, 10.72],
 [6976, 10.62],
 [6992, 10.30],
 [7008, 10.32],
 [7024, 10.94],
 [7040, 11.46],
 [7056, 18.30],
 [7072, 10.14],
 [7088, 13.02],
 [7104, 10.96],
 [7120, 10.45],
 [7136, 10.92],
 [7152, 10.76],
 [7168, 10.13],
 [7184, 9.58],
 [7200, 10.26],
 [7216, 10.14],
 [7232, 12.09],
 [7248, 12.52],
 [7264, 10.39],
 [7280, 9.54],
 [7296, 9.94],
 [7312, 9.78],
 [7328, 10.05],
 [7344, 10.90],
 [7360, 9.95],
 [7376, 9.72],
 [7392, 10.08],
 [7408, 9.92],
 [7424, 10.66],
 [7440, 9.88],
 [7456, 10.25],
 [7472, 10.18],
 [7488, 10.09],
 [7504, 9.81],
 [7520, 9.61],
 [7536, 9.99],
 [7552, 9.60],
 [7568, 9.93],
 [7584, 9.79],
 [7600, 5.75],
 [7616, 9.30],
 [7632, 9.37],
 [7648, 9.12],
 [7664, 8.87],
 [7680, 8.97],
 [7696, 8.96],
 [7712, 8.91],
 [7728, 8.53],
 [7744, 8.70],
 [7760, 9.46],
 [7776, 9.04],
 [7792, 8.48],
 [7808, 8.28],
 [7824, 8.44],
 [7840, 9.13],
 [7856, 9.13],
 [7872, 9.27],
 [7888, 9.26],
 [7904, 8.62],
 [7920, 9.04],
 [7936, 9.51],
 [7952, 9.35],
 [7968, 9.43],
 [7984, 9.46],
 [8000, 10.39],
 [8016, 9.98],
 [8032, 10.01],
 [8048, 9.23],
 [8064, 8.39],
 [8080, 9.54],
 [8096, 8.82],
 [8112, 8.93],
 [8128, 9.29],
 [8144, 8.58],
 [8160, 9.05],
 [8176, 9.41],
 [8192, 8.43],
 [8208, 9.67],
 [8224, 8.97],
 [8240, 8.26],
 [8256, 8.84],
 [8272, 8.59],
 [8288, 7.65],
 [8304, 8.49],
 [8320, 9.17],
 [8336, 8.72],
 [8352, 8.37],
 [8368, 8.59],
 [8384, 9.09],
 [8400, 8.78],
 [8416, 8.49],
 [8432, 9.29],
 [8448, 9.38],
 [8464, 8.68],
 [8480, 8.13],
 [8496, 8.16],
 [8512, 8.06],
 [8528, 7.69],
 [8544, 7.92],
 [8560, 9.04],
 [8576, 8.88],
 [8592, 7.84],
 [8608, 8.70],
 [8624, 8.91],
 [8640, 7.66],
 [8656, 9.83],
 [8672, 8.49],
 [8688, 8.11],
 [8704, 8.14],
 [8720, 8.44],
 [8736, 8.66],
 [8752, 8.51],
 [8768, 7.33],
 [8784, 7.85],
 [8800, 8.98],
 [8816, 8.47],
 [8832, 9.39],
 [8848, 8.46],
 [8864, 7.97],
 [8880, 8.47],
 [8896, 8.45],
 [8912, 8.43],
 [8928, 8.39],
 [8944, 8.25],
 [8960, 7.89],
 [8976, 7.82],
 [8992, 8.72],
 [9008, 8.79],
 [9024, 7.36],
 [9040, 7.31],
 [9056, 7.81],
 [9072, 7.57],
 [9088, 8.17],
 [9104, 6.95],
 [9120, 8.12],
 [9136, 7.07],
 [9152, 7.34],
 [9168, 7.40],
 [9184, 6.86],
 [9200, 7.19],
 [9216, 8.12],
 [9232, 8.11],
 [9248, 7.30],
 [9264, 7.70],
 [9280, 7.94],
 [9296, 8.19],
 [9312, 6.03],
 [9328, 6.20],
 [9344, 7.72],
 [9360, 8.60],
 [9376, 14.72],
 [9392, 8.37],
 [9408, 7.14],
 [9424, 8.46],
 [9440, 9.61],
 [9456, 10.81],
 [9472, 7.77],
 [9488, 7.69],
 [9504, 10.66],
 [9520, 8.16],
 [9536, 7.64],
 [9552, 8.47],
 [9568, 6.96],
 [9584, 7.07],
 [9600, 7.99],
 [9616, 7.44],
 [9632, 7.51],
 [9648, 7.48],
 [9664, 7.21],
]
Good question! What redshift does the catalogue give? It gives 0.076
